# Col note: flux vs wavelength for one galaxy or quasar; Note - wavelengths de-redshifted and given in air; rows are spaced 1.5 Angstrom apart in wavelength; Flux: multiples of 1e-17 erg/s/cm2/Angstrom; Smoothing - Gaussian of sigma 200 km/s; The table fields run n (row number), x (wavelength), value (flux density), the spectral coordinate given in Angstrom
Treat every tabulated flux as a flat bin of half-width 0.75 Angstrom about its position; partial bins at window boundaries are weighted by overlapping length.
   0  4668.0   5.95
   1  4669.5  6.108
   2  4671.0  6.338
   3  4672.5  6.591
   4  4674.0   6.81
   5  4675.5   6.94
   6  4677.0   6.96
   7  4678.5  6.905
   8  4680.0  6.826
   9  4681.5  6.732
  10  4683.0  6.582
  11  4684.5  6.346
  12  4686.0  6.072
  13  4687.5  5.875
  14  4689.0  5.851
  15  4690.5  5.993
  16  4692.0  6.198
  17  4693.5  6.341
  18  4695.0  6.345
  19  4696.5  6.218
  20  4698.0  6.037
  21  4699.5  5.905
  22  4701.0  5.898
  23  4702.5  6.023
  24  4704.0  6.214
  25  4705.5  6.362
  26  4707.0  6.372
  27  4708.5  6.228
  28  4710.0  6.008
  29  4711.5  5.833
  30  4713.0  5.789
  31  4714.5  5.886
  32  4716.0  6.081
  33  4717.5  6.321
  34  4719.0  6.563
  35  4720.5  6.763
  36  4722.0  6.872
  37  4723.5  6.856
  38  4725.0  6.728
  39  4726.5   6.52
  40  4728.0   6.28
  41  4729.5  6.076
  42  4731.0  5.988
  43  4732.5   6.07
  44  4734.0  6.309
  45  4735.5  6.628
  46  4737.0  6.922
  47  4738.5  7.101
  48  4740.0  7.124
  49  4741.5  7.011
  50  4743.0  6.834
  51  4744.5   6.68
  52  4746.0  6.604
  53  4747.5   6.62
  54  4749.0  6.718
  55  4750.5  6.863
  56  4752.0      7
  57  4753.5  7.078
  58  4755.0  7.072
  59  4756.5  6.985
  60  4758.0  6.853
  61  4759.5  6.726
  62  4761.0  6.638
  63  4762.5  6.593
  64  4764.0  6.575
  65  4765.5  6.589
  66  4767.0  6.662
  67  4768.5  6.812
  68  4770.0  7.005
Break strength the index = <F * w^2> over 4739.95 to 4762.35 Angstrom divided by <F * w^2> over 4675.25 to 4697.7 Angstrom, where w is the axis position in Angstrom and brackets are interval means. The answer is 1.1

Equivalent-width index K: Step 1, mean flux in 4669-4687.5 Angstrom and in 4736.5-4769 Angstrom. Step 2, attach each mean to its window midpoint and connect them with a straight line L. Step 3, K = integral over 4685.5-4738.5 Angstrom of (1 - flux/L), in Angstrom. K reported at 3.4 Angstrom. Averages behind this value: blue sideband 6.58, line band 6.25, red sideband 6.82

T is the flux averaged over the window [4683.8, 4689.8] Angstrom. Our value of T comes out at 6.03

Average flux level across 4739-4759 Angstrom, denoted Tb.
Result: 6.88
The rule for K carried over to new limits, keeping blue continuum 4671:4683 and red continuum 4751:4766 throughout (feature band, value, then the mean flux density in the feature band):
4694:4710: 1.5 Angstrom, 6.16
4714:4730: 0.8 Angstrom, 6.46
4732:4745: 0.1 Angstrom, 6.76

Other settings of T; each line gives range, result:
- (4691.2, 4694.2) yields 6.26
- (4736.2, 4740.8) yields 7.04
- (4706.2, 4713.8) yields 6.05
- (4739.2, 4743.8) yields 6.99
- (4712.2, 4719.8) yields 6.13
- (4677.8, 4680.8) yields 6.86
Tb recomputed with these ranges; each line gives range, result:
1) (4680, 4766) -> 6.45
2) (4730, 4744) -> 6.65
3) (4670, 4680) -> 6.75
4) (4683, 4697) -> 6.16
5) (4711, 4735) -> 6.32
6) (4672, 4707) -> 6.35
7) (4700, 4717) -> 6.06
